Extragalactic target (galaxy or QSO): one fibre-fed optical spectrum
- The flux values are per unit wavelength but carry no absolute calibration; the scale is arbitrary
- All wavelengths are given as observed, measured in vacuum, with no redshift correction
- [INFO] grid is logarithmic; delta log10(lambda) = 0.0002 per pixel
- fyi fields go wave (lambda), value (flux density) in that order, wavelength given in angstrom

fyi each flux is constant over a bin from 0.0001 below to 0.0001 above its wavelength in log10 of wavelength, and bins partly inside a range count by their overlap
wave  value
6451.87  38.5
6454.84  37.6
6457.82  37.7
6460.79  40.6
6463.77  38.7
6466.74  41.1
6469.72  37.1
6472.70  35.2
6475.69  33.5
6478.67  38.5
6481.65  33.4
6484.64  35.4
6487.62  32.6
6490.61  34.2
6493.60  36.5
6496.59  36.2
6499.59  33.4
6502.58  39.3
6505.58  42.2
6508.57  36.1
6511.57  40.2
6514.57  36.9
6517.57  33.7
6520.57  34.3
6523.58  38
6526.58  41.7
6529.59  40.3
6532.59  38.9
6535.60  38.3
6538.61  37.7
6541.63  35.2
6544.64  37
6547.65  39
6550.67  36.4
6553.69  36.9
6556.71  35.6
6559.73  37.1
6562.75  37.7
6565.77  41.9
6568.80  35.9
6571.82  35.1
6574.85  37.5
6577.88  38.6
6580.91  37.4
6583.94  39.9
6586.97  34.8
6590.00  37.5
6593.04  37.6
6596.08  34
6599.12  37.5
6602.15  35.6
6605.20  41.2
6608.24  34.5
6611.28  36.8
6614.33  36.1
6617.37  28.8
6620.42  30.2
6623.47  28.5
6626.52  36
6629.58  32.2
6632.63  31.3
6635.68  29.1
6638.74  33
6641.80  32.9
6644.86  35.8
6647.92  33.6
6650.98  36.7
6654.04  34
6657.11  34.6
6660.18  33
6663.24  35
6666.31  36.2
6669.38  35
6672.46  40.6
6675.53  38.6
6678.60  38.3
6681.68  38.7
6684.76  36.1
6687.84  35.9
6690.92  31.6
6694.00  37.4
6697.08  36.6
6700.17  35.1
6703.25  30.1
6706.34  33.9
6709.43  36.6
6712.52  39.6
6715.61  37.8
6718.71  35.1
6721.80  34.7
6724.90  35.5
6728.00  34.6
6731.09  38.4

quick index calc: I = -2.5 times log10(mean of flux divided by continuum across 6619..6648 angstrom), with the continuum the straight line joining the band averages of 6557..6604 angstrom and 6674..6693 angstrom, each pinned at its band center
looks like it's 0.15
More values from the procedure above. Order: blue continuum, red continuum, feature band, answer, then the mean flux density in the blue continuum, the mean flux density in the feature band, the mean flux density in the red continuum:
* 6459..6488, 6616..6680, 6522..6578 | -0.066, 36.8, 37.8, 34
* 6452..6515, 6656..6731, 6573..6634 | 0.033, 37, 35.3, 35.9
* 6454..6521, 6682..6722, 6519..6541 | -0.052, 36.7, 38.3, 35.5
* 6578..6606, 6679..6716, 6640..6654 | 0.056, 37.2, 34.6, 35.8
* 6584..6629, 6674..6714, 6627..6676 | 0.035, 35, 34.4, 36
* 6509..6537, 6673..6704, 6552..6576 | 0.009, 38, 37.2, 36.1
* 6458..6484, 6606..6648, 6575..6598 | -0.095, 37.2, 37.1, 32.9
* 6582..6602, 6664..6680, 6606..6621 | 0.097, 36.8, 33.9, 37.6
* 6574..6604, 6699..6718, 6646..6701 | 0.000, 37.1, 36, 35.5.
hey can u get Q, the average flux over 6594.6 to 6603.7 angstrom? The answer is 35.7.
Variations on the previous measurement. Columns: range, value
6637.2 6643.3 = 32.9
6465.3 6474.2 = 37.7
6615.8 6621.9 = 29.6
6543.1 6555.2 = 37.3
